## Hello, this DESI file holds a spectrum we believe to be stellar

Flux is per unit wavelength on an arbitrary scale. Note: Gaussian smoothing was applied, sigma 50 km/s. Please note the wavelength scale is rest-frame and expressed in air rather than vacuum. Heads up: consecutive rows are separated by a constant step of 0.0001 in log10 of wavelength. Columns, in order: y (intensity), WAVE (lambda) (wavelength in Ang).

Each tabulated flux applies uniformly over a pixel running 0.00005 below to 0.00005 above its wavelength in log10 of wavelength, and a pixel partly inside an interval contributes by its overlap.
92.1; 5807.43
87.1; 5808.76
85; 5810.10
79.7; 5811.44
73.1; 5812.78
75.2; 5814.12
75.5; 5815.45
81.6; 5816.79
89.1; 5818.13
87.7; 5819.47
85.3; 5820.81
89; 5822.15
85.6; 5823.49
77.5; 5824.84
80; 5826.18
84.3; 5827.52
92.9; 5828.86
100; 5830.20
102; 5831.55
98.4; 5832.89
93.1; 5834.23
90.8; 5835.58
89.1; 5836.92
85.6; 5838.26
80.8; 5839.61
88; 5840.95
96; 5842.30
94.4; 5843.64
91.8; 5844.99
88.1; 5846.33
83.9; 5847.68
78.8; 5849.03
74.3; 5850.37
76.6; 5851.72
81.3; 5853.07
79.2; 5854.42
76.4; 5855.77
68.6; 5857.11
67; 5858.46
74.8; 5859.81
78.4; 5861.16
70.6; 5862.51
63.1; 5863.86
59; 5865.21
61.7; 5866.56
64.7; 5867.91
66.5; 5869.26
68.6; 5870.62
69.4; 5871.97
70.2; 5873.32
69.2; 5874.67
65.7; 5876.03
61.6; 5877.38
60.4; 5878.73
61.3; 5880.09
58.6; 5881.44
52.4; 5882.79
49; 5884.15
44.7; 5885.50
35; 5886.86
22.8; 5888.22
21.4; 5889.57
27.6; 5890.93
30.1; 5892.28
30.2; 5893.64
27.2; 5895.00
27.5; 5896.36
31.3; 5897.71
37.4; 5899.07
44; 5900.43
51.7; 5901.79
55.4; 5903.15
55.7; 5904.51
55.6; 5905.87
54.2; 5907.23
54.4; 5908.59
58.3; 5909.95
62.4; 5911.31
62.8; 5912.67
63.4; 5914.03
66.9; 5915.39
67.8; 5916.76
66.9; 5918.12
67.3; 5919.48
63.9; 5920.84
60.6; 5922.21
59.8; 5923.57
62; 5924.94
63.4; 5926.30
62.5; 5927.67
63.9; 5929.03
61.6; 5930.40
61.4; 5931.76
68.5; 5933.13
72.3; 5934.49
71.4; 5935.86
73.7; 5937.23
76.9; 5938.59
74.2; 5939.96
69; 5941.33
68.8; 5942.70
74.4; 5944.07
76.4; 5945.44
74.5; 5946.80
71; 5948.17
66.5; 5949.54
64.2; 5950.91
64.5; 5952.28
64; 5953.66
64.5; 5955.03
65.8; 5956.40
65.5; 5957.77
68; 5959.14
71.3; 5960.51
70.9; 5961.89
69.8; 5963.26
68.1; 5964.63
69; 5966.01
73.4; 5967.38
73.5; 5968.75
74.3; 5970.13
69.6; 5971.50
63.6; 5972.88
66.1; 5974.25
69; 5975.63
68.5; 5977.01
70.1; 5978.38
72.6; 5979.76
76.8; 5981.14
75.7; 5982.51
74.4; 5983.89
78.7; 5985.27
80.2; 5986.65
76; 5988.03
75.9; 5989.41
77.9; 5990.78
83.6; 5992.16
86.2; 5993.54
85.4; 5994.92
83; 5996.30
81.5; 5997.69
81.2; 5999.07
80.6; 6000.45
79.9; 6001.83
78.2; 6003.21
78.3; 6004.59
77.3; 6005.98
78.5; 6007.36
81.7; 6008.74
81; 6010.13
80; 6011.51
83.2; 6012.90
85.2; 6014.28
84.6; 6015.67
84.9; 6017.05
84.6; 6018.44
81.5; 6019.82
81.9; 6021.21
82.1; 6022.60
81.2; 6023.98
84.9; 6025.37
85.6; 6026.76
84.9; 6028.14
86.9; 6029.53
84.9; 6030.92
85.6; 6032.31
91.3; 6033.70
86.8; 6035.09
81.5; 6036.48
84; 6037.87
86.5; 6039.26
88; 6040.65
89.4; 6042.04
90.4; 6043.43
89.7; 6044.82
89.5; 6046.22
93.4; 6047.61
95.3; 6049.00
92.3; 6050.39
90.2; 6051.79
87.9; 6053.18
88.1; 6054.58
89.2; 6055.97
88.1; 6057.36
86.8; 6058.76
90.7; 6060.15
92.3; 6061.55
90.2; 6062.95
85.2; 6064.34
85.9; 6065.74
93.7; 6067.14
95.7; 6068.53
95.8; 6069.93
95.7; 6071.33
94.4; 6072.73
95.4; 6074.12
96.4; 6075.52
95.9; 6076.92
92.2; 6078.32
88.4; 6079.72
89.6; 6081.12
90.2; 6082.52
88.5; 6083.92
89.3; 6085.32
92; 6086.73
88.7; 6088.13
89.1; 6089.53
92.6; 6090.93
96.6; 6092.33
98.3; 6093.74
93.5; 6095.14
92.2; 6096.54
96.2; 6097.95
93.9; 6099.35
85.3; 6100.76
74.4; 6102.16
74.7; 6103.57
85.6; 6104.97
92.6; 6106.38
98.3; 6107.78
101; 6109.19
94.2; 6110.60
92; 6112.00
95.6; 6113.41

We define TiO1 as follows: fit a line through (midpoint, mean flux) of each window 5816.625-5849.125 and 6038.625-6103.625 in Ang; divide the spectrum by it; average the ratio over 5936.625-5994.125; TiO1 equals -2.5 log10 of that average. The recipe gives 0.24 mag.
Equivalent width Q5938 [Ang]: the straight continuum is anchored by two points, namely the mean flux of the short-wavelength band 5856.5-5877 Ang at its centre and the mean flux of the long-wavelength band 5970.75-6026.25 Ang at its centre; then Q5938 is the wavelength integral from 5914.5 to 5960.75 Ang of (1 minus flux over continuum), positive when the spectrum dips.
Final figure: 3.9 Ang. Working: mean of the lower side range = 67.7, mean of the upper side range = 78.7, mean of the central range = 67.4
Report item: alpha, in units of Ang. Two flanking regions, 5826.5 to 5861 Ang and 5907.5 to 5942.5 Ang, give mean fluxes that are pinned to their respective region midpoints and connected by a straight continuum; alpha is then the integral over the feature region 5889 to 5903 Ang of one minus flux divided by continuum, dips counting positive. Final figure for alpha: 7.4 Ang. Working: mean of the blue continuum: 85.3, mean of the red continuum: 65.3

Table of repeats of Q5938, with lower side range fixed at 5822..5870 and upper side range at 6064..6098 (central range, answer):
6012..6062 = 1.88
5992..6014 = 1.86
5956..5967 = 2.29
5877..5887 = 3.55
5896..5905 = 4.33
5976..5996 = 2.43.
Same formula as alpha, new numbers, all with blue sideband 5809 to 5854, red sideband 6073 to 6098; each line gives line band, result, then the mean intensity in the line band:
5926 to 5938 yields 2.95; 66.7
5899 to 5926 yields 8.87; 59.1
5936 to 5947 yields 1.91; 73.4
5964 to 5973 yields 1.89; 70.6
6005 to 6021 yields 1.52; 81.9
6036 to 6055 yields 0.48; 89.1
